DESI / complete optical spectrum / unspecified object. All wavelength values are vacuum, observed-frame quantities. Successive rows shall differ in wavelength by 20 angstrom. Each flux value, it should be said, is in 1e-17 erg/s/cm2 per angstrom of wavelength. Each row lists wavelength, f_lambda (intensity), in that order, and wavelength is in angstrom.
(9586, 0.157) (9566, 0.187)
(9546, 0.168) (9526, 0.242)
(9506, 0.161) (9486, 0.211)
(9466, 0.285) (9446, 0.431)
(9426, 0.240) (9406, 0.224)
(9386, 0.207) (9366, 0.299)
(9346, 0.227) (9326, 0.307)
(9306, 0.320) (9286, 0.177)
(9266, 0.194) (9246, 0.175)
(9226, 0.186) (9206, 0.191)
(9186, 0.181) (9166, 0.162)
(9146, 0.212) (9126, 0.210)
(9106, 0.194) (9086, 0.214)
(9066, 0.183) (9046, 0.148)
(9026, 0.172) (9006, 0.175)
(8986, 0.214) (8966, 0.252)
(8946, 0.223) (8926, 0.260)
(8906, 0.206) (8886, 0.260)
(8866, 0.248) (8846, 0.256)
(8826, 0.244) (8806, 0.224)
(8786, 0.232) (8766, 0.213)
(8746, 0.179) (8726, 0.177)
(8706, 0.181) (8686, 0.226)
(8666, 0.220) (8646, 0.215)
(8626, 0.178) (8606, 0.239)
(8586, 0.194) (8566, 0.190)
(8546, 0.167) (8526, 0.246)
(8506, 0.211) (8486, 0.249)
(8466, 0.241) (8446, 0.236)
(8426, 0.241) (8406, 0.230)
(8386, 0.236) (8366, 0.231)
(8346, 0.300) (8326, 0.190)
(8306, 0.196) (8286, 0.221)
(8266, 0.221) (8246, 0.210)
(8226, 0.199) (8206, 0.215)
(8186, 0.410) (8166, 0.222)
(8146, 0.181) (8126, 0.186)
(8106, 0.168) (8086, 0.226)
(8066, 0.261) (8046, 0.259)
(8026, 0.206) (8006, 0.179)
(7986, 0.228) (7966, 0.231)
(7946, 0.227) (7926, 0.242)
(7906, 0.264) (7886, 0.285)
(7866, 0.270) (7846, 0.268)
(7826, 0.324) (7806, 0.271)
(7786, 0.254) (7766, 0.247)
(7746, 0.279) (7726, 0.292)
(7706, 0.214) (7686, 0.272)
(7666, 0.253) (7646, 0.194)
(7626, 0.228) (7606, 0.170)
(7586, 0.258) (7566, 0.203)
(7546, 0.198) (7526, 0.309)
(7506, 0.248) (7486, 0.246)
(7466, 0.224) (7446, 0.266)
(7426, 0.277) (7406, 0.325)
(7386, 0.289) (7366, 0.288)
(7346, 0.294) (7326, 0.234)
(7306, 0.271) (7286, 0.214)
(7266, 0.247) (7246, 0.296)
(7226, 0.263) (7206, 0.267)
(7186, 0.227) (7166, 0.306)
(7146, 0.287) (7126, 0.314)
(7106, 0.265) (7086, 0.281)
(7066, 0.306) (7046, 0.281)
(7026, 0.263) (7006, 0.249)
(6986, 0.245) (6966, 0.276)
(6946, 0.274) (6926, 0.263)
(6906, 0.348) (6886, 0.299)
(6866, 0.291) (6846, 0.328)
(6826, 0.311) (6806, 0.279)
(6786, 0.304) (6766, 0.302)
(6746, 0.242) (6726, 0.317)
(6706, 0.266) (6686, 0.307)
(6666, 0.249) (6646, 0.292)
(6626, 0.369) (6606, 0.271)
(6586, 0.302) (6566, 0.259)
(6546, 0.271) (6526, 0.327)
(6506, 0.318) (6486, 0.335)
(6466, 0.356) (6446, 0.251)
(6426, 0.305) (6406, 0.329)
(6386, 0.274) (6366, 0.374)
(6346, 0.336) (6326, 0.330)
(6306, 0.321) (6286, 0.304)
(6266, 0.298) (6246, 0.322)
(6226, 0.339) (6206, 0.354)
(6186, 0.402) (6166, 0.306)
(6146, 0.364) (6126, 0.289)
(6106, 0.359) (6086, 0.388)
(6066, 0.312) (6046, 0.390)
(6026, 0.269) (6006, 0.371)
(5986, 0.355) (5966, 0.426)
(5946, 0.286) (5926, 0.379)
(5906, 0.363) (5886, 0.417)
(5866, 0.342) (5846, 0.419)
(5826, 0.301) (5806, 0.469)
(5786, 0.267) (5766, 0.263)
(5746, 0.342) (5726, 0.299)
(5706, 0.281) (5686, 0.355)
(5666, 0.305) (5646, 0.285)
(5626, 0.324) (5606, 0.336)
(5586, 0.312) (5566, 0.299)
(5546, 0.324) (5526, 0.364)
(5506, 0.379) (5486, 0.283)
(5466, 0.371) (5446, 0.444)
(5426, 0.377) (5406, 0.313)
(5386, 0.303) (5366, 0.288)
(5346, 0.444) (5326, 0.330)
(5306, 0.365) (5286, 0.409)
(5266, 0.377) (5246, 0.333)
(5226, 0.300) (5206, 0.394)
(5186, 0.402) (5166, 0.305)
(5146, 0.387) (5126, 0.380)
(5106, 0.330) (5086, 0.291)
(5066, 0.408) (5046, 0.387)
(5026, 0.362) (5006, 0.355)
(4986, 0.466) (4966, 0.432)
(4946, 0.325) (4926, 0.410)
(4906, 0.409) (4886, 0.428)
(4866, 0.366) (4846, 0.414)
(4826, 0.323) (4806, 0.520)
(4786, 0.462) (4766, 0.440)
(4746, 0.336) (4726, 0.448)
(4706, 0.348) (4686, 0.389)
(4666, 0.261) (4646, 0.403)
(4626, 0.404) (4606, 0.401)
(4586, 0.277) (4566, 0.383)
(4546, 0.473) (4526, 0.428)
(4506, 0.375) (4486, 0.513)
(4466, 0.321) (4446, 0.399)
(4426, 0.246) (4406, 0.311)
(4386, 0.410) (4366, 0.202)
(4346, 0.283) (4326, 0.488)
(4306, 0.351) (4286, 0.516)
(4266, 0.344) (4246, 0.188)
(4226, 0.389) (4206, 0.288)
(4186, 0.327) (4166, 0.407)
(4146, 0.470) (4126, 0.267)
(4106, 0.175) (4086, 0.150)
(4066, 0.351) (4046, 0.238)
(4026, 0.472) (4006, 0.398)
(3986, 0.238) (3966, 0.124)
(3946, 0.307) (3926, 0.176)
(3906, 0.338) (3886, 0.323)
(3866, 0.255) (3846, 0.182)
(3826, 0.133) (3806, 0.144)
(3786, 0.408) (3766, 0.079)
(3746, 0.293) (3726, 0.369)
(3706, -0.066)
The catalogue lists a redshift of 1.19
